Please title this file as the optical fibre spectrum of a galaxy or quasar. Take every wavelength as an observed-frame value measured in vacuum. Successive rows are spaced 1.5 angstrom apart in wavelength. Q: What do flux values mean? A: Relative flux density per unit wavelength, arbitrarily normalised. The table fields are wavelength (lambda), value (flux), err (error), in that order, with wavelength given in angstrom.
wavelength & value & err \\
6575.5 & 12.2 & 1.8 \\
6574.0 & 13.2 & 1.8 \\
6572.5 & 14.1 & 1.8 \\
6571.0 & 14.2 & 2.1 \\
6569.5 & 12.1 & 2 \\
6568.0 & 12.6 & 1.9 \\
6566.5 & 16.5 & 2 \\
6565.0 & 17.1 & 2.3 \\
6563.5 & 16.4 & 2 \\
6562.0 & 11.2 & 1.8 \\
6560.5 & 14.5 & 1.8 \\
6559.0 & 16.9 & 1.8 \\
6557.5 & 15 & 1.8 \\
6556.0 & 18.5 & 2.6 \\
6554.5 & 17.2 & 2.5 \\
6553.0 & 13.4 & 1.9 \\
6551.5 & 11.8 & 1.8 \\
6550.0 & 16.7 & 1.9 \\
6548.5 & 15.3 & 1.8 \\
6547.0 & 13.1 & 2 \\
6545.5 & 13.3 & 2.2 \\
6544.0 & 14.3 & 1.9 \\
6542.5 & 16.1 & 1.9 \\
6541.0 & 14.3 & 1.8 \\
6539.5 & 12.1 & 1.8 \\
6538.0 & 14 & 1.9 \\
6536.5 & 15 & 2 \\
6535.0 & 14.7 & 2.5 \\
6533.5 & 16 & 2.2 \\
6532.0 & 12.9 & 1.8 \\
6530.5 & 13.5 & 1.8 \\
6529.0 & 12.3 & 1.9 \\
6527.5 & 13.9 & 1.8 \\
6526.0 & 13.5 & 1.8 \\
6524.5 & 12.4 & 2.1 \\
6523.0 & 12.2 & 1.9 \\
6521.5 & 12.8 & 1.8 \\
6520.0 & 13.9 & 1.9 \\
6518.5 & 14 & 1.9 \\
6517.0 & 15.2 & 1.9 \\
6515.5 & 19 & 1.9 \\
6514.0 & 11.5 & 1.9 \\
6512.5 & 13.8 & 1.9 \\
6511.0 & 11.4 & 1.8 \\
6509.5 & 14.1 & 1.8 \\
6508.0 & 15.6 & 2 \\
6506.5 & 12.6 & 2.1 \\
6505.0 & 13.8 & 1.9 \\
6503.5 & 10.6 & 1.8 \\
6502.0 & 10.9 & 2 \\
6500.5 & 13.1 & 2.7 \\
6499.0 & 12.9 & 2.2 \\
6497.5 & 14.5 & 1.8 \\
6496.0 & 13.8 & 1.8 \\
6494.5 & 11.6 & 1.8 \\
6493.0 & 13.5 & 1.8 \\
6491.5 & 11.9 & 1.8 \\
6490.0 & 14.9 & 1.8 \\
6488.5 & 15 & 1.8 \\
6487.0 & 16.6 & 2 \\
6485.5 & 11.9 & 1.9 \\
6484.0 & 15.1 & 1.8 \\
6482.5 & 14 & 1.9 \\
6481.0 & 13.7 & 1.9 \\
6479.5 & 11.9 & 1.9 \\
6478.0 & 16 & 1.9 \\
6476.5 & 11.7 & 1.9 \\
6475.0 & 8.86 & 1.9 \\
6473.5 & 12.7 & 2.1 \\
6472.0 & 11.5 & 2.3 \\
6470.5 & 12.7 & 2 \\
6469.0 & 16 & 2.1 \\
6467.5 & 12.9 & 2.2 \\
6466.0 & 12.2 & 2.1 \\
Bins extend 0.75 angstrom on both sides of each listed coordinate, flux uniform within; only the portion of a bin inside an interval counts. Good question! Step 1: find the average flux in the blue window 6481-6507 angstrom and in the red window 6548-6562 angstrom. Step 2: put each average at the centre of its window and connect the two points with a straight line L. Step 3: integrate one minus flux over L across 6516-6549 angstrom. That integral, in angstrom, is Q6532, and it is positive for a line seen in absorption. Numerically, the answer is 1.5 angstrom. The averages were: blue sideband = 13.4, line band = 13.9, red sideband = 15.3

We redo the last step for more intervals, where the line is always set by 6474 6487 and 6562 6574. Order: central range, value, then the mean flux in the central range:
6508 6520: -0.5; 14.2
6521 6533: 0.7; 13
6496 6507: 0.6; 12.7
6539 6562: -1.0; 14.7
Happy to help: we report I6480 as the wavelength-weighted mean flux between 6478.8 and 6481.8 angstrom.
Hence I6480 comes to 12.8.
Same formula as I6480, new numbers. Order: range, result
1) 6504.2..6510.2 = 14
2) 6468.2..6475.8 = 12.4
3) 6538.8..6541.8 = 13.3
